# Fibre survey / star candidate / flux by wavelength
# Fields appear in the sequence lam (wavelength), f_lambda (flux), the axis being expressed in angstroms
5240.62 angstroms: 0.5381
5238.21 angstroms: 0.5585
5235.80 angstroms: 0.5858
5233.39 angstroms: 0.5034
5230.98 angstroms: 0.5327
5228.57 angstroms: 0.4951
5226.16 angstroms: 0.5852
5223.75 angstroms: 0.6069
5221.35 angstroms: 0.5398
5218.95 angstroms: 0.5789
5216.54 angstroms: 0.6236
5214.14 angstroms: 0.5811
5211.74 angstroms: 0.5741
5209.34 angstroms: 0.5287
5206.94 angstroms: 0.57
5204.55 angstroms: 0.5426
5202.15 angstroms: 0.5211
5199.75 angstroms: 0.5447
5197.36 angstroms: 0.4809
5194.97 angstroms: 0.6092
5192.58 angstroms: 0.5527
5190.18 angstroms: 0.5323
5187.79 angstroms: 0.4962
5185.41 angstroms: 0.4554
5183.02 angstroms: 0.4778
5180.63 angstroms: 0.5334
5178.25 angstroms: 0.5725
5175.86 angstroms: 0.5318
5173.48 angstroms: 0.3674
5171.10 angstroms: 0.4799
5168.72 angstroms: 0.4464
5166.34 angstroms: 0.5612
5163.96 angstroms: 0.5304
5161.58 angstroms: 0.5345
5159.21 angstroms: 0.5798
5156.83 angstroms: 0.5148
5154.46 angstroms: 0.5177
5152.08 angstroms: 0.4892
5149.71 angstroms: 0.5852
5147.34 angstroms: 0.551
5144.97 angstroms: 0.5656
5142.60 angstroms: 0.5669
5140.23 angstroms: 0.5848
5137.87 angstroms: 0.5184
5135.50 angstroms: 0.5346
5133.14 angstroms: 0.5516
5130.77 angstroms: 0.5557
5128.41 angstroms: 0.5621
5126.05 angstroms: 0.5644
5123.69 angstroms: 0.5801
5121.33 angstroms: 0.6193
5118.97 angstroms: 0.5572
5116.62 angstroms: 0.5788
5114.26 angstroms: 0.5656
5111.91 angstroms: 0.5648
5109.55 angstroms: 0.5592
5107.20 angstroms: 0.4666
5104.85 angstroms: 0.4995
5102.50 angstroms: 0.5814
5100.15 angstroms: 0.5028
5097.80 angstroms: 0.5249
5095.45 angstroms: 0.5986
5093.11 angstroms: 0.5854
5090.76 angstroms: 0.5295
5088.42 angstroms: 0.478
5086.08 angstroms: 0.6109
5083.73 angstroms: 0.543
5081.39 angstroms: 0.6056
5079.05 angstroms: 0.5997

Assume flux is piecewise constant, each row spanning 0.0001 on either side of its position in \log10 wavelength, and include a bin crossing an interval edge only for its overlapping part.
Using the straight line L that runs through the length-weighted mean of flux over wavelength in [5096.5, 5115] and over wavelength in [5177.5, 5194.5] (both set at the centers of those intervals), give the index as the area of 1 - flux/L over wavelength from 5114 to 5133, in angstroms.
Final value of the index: -1.5 angstroms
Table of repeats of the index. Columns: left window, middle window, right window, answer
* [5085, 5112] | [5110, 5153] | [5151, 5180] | -2.9 angstroms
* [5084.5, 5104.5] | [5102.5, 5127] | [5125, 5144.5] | -0.2 angstroms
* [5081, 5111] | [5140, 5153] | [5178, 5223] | -0.3 angstroms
